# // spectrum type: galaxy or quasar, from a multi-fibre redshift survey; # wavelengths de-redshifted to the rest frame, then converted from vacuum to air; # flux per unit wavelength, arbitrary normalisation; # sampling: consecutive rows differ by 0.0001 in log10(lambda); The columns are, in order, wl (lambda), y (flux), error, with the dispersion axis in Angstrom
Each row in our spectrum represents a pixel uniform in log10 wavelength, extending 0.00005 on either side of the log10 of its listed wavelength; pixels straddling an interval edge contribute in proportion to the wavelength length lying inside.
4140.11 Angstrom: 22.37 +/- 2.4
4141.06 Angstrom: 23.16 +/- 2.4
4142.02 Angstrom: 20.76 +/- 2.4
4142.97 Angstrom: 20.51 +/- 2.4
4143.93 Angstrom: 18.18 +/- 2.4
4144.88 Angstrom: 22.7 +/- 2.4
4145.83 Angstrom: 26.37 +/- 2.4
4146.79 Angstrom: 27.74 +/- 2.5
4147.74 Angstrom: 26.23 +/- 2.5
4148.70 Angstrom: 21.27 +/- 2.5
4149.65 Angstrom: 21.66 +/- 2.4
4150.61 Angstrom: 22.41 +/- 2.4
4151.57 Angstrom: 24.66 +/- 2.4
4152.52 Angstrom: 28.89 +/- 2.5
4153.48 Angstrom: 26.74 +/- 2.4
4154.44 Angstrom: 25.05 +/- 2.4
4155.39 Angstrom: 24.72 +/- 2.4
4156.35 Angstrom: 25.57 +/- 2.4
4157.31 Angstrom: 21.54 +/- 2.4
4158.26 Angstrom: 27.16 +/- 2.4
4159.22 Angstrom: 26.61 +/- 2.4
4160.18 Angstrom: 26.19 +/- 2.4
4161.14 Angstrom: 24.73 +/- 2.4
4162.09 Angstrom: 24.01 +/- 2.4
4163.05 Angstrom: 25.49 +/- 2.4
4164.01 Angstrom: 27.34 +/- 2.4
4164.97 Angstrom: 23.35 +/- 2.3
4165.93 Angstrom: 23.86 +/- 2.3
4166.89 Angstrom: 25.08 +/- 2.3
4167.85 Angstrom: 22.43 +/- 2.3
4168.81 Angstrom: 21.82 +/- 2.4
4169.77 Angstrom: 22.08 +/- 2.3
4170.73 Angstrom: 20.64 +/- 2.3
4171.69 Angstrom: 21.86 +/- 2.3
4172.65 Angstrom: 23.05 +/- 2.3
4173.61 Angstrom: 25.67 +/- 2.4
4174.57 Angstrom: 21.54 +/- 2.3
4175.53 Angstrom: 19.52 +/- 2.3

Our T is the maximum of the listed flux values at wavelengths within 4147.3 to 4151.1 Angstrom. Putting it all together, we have 26.23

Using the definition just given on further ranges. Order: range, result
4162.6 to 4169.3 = 27.34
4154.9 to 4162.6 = 27.16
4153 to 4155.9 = 26.74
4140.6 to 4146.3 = 26.37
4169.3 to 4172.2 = 22.08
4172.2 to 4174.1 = 25.67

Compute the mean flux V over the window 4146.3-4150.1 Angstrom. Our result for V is 24.2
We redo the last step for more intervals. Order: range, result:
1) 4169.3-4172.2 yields 21.6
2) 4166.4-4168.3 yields 23.8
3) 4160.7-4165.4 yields 25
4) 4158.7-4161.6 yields 25.8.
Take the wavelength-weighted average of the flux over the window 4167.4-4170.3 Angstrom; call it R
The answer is 22.1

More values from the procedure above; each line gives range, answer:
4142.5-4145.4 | 20.6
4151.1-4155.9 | 26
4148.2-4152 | 22.4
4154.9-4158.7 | 24.8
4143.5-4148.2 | 24.3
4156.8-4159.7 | 25.1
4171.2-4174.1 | 23.5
